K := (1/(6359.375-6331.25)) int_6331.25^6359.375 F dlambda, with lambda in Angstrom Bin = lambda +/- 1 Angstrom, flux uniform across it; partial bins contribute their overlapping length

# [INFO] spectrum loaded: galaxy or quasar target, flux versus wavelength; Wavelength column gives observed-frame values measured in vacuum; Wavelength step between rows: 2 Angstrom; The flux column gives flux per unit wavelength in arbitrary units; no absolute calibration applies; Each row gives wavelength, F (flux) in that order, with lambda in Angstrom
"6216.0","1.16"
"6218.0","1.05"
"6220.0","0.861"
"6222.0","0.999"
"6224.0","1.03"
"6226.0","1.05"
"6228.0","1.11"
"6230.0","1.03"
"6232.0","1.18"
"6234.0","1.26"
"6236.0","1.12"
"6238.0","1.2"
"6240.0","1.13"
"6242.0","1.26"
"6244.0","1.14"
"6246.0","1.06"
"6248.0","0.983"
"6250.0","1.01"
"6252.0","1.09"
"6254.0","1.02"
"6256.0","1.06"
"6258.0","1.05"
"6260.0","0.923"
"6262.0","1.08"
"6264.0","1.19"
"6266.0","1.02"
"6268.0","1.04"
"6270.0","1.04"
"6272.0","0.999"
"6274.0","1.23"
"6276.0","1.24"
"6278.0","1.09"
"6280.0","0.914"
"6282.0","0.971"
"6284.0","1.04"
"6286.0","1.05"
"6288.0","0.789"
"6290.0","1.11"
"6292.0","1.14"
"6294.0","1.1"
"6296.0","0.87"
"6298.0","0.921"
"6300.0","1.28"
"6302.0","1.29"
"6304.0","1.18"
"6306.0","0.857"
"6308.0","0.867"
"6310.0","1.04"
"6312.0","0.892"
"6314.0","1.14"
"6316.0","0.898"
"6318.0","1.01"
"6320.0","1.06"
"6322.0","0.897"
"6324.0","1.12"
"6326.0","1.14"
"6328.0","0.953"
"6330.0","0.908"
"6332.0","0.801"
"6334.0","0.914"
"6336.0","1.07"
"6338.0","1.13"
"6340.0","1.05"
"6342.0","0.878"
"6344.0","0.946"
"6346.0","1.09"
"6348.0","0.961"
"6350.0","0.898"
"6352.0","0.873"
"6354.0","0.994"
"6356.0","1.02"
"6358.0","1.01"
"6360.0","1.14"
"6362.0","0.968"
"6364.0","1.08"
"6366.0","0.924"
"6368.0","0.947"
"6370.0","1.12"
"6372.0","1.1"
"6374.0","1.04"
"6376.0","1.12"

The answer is 0.978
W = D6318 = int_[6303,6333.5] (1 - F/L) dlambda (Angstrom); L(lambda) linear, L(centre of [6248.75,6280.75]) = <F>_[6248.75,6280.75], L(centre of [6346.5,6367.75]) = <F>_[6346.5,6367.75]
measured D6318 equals 1.1 Angstrom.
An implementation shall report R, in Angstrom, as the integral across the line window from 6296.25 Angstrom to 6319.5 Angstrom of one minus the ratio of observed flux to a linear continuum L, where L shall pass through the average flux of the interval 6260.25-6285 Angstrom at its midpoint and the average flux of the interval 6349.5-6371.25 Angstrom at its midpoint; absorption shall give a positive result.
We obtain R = 0.25 Angstrom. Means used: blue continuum 1.07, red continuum 1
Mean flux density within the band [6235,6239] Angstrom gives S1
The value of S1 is 1.16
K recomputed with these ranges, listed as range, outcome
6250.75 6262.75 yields 1.04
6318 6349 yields 0.995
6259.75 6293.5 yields 1.05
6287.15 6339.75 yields 1.02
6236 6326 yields 1.05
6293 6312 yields 1.04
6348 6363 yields 0.984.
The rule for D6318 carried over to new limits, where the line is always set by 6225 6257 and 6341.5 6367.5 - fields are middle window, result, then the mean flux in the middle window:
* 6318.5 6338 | 0.38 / 0.993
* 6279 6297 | 0.98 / 0.998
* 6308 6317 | 0.45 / 0.979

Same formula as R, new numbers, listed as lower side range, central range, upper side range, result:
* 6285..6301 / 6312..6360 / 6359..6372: 2.0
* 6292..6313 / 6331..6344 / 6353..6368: 0.6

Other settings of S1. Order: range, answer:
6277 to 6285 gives 1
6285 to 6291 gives 0.983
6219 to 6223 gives 0.93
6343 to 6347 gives 1.02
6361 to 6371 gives 1.01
